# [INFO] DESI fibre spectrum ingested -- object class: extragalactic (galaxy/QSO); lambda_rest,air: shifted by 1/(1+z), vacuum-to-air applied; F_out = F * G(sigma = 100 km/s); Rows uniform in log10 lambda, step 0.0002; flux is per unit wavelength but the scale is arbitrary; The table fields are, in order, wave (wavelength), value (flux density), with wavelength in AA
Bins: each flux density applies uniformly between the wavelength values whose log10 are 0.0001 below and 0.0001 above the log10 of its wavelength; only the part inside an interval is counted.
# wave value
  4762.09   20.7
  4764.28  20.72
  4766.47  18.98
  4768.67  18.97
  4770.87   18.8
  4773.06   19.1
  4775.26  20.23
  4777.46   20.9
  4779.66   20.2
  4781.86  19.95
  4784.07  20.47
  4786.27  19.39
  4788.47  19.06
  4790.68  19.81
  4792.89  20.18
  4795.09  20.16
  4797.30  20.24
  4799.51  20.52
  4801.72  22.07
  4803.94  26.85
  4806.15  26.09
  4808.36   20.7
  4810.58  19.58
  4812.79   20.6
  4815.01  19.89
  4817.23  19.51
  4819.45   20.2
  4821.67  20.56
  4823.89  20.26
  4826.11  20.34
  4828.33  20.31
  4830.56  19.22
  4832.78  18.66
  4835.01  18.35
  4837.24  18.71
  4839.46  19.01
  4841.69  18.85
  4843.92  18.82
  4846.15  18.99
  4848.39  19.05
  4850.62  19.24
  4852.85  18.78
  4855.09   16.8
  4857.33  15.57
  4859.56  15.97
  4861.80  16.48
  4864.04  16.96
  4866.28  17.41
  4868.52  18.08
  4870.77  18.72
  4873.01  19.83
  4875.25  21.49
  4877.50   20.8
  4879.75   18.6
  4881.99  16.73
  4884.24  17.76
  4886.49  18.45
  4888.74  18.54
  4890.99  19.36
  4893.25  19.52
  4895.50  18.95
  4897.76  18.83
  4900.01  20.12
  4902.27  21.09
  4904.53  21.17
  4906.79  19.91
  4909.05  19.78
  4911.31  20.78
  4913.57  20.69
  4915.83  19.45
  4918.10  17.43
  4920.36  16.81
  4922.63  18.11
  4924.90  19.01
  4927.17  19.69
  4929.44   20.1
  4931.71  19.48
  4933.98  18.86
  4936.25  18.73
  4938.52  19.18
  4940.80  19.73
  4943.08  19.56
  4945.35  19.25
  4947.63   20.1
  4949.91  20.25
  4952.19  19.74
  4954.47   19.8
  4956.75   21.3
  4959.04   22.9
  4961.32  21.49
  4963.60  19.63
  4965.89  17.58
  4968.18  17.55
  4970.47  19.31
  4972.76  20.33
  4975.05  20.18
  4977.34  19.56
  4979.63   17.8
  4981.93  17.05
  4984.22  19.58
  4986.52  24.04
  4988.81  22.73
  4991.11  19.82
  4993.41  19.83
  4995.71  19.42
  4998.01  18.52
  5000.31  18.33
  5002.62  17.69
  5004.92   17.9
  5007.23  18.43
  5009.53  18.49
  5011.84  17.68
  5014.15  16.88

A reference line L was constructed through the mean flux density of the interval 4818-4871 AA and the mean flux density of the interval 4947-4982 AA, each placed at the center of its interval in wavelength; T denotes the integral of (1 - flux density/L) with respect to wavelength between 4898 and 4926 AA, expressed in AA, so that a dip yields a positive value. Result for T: -0.4 AA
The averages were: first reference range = 18.6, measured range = 19.5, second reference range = 19.7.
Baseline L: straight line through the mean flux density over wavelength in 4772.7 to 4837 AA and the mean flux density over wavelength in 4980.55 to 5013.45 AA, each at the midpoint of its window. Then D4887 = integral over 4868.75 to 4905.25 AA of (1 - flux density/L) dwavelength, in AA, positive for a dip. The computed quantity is 1.1 AA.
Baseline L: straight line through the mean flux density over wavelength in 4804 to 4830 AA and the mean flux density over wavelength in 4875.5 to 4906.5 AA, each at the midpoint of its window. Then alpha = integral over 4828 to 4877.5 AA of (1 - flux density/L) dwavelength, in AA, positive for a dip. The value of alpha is 4.2 AA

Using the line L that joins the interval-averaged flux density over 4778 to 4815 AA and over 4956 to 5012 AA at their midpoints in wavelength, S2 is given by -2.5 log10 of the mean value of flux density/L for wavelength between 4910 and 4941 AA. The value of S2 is 0.046 mag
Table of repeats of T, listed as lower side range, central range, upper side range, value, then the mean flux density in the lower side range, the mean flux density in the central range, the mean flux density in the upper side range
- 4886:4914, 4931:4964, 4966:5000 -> -0.6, 19.8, 20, 19.6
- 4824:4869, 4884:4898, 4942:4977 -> 0.1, 18.3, 18.8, 19.9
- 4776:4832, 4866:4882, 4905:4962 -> 0.8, 20.7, 19.2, 19.7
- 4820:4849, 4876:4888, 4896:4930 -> 0.5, 19.3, 18.6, 19.5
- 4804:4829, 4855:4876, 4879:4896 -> 1.7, 21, 17.7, 18.5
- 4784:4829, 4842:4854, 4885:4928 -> 0.7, 20.8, 19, 19.3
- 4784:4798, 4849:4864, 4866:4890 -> 1.5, 19.9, 17.2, 18.8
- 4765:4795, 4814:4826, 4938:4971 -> -0.2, 19.7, 20.1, 19.8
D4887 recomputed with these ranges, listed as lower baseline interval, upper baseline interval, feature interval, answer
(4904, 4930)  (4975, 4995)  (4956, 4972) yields -0.1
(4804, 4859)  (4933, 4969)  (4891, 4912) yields -0.3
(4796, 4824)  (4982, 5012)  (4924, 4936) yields 0.4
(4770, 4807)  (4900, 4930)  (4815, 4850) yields 1.7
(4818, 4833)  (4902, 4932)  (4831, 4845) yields 0.8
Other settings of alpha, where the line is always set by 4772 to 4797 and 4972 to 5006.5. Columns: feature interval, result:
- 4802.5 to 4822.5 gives -1.7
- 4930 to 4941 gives 0.2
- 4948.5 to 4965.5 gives -0.9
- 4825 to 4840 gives 0.5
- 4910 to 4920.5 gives 0.2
